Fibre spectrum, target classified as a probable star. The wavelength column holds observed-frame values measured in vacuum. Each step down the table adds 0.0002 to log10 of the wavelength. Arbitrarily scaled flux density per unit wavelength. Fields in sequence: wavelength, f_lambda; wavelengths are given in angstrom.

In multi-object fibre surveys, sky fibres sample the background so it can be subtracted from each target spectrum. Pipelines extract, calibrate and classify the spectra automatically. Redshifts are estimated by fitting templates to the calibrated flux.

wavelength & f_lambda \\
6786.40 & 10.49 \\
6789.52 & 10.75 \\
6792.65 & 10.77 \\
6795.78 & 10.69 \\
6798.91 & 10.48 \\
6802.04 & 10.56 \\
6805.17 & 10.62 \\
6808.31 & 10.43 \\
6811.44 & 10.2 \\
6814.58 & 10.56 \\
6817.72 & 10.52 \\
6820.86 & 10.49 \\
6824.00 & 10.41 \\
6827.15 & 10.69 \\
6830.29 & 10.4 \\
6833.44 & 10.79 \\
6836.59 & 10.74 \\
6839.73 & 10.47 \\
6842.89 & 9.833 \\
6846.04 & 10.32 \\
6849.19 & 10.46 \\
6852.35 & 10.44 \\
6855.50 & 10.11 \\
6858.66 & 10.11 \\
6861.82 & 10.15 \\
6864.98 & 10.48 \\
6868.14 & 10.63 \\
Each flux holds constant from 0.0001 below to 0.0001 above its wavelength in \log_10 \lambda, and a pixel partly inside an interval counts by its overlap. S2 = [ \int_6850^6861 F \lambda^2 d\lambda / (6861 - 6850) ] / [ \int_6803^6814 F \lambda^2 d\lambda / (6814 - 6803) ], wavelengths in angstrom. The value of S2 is 0.99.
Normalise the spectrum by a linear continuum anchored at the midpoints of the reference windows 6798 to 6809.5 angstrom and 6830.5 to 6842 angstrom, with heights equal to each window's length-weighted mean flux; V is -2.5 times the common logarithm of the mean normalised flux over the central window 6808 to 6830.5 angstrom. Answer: 0.01 mag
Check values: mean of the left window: 10.5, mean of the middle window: 10.5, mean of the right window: 10.6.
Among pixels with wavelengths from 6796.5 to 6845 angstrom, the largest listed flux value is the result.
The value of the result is 10.79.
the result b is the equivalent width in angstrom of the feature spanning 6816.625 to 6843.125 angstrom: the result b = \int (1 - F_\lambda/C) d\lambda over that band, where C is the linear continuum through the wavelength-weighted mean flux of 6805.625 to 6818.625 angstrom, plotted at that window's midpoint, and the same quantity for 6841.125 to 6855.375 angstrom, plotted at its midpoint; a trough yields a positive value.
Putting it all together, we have -0.4 angstrom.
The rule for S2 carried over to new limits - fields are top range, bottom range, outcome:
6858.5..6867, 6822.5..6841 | 0.98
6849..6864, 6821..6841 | 0.98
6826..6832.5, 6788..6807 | 1.00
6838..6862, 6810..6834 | 0.98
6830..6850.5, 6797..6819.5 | 1.00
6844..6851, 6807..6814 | 1.01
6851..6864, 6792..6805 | 0.98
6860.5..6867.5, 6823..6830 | 1.00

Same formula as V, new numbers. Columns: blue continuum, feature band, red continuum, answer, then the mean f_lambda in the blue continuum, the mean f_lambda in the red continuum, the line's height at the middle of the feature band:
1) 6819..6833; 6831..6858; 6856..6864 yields -0.01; 10.5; 10.2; 10.3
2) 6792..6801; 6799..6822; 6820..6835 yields 0.01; 10.6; 10.6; 10.6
